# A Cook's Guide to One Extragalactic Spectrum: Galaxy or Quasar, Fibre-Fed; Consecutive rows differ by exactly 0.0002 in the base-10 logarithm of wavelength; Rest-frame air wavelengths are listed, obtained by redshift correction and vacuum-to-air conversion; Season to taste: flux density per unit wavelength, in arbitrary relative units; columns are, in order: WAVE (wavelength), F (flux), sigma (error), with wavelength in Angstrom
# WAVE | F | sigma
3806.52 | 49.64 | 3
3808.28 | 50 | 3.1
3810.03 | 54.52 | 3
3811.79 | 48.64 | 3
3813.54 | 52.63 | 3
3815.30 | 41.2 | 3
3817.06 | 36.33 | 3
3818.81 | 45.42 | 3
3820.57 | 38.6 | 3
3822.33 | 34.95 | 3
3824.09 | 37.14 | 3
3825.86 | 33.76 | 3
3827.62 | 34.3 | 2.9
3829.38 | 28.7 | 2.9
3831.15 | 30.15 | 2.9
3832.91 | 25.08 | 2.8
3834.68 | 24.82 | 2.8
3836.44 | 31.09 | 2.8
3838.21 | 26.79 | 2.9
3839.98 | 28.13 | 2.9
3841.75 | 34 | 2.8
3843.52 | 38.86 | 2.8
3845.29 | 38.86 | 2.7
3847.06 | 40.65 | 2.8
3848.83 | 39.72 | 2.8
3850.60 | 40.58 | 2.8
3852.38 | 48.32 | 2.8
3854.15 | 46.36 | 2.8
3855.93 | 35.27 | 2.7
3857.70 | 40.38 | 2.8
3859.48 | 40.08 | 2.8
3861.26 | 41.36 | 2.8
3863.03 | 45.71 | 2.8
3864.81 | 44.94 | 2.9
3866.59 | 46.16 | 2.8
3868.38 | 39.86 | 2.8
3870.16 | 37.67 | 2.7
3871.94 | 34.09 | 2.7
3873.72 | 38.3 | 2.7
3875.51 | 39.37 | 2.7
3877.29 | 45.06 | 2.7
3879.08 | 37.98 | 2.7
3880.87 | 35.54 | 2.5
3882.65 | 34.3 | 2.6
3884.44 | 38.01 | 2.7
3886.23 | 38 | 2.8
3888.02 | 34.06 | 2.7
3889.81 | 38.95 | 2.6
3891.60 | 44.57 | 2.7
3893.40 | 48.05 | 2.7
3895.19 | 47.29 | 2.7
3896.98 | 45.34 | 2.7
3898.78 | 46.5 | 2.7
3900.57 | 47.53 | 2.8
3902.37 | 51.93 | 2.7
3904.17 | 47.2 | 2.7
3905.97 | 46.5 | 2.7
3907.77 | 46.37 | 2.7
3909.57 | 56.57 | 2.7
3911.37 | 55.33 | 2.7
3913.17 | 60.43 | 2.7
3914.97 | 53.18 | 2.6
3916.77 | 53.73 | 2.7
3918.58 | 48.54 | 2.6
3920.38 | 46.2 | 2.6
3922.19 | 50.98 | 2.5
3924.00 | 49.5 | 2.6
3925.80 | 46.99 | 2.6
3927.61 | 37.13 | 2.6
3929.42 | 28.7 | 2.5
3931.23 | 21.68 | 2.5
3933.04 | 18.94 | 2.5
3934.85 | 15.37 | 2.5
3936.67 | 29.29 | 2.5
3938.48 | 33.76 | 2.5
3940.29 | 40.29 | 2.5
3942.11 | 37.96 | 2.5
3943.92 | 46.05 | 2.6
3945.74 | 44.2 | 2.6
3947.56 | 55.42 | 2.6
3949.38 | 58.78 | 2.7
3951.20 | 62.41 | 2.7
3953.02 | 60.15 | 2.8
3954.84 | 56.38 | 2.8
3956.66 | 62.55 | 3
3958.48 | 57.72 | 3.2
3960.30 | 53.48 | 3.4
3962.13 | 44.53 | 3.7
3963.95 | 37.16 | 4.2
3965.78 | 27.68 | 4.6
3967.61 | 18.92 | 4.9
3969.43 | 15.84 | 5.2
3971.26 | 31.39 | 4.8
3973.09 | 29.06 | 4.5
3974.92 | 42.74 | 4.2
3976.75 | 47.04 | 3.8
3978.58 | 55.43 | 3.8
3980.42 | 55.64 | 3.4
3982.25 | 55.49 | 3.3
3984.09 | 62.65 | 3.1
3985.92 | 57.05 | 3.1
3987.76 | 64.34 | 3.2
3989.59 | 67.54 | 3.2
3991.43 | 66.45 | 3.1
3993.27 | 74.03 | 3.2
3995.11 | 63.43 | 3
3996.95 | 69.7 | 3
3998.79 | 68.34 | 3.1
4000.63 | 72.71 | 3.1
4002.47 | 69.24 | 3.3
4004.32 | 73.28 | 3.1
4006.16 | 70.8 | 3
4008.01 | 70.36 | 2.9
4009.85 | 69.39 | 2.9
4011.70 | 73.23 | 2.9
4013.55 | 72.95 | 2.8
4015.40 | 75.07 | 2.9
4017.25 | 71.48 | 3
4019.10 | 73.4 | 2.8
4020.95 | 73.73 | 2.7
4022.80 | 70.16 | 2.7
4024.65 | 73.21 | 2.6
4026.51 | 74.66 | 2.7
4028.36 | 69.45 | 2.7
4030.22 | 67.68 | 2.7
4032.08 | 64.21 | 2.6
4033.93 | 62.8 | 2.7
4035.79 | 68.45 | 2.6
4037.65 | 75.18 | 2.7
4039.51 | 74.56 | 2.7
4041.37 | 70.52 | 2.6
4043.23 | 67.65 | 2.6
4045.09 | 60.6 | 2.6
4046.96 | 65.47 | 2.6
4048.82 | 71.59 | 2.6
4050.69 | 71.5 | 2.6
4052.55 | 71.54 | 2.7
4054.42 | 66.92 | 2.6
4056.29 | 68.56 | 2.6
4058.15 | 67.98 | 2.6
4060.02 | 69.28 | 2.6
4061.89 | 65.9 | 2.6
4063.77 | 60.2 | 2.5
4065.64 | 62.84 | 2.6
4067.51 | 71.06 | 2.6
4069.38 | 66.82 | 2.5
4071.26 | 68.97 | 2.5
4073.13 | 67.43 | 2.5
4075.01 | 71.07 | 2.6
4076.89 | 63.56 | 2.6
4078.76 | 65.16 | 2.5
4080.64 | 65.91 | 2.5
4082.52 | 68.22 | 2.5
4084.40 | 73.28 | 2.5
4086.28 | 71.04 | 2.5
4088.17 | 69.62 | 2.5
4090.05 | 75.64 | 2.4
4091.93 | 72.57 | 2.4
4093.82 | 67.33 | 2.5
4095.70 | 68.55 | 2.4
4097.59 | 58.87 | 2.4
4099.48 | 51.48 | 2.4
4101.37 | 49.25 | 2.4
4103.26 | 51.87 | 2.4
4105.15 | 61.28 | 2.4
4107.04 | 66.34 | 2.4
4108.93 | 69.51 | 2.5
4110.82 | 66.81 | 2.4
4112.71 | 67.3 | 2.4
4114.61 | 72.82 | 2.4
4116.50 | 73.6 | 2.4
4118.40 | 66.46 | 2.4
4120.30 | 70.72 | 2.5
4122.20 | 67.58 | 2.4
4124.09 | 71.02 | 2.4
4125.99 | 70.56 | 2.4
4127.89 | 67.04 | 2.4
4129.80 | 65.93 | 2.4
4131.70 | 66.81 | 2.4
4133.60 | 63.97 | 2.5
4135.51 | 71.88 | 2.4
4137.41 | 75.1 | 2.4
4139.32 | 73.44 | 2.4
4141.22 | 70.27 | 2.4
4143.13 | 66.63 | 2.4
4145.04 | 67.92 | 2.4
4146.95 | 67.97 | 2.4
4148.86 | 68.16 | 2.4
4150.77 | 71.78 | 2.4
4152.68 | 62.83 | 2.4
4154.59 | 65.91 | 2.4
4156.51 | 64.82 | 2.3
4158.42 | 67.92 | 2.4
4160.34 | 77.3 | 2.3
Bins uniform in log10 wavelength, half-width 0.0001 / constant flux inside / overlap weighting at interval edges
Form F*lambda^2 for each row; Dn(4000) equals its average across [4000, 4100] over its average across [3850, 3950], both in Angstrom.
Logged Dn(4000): 1.8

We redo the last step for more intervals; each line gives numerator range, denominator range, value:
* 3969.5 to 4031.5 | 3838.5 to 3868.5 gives 1.71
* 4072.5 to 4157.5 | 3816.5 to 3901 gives 1.99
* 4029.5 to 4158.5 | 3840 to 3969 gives 1.73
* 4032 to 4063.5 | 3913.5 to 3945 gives 1.85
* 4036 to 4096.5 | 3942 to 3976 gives 1.63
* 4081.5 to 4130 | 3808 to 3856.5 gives 2.02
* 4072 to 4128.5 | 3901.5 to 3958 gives 1.58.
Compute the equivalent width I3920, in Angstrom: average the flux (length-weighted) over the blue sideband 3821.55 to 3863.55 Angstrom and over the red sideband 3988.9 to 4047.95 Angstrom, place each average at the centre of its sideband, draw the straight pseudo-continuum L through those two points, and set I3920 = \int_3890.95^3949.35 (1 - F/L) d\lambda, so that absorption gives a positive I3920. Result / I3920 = 7.5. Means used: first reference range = 36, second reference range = 70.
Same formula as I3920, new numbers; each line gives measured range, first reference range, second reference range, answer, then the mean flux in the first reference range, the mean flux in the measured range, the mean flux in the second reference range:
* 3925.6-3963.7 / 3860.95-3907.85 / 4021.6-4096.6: 6.2 Angstrom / 42.2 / 43.3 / 68.7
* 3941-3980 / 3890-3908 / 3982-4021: 9.6 Angstrom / 46.8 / 45.1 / 69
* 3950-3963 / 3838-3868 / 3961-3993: -3.3 Angstrom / 40.1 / 56.8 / 46.5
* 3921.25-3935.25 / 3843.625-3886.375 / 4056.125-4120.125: 3.9 Angstrom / 40.3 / 34.3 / 66.4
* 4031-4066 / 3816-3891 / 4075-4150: -4.6 Angstrom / 37.4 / 67.7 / 67.3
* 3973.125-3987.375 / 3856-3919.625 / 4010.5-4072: 1.6 Angstrom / 44.2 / 52.6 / 69.3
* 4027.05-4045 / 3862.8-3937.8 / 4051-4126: -2.6 Angstrom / 42.1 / 68.7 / 66.9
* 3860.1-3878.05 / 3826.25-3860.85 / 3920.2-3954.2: -2.0 Angstrom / 35.4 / 41.2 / 41.3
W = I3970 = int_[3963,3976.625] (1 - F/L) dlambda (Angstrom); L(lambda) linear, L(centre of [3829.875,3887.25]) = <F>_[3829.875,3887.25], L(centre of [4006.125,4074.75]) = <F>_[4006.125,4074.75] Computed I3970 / 6.5 Angstrom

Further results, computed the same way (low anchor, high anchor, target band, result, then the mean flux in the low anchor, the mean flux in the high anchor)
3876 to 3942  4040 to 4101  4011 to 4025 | -3.3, 42.1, 67.3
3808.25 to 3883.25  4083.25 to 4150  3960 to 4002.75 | 1.2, 38.6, 67.4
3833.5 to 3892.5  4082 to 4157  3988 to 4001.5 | -3.9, 38.4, 67.3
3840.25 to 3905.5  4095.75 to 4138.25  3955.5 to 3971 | 3.3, 41.3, 65.8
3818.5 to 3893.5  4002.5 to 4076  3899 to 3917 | -1.9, 37.6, 69.5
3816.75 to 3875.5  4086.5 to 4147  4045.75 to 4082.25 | -3.7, 37.2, 67.1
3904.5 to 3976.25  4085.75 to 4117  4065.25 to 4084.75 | -1.9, 43.2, 65.3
